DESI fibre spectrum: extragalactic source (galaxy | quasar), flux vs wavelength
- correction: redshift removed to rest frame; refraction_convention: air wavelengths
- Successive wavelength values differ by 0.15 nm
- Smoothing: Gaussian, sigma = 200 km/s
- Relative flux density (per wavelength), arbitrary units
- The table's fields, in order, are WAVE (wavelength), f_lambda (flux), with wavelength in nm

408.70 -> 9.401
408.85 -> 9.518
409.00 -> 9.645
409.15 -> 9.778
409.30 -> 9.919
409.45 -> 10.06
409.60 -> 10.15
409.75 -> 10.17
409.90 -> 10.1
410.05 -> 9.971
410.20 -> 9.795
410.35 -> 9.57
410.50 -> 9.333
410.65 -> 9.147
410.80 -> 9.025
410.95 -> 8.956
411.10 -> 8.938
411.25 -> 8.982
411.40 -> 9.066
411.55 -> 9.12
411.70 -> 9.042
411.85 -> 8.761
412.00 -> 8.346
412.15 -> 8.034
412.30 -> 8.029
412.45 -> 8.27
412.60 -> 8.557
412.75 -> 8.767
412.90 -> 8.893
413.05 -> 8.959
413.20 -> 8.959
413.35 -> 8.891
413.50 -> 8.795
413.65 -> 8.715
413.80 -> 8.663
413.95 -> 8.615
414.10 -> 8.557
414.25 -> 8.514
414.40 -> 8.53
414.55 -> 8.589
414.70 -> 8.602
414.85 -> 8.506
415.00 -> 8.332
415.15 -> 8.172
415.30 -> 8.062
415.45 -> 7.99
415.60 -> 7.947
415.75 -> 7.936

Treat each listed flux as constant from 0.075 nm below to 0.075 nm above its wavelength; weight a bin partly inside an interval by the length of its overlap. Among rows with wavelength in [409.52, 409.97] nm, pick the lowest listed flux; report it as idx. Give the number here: 10.1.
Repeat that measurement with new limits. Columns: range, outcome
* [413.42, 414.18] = 8.557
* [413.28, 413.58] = 8.795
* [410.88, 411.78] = 8.938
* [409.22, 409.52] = 9.919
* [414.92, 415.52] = 7.99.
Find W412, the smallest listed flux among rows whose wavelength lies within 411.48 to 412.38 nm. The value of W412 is 8.029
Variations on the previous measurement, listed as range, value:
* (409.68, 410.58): 9.333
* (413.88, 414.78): 8.514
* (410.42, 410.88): 9.025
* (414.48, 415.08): 8.332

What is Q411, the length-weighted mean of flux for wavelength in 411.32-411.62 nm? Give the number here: 9.09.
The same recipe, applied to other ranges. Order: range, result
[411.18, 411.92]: 9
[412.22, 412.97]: 8.5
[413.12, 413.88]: 8.8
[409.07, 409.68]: 9.98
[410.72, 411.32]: 8.98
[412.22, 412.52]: 8.15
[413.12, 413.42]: 8.93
